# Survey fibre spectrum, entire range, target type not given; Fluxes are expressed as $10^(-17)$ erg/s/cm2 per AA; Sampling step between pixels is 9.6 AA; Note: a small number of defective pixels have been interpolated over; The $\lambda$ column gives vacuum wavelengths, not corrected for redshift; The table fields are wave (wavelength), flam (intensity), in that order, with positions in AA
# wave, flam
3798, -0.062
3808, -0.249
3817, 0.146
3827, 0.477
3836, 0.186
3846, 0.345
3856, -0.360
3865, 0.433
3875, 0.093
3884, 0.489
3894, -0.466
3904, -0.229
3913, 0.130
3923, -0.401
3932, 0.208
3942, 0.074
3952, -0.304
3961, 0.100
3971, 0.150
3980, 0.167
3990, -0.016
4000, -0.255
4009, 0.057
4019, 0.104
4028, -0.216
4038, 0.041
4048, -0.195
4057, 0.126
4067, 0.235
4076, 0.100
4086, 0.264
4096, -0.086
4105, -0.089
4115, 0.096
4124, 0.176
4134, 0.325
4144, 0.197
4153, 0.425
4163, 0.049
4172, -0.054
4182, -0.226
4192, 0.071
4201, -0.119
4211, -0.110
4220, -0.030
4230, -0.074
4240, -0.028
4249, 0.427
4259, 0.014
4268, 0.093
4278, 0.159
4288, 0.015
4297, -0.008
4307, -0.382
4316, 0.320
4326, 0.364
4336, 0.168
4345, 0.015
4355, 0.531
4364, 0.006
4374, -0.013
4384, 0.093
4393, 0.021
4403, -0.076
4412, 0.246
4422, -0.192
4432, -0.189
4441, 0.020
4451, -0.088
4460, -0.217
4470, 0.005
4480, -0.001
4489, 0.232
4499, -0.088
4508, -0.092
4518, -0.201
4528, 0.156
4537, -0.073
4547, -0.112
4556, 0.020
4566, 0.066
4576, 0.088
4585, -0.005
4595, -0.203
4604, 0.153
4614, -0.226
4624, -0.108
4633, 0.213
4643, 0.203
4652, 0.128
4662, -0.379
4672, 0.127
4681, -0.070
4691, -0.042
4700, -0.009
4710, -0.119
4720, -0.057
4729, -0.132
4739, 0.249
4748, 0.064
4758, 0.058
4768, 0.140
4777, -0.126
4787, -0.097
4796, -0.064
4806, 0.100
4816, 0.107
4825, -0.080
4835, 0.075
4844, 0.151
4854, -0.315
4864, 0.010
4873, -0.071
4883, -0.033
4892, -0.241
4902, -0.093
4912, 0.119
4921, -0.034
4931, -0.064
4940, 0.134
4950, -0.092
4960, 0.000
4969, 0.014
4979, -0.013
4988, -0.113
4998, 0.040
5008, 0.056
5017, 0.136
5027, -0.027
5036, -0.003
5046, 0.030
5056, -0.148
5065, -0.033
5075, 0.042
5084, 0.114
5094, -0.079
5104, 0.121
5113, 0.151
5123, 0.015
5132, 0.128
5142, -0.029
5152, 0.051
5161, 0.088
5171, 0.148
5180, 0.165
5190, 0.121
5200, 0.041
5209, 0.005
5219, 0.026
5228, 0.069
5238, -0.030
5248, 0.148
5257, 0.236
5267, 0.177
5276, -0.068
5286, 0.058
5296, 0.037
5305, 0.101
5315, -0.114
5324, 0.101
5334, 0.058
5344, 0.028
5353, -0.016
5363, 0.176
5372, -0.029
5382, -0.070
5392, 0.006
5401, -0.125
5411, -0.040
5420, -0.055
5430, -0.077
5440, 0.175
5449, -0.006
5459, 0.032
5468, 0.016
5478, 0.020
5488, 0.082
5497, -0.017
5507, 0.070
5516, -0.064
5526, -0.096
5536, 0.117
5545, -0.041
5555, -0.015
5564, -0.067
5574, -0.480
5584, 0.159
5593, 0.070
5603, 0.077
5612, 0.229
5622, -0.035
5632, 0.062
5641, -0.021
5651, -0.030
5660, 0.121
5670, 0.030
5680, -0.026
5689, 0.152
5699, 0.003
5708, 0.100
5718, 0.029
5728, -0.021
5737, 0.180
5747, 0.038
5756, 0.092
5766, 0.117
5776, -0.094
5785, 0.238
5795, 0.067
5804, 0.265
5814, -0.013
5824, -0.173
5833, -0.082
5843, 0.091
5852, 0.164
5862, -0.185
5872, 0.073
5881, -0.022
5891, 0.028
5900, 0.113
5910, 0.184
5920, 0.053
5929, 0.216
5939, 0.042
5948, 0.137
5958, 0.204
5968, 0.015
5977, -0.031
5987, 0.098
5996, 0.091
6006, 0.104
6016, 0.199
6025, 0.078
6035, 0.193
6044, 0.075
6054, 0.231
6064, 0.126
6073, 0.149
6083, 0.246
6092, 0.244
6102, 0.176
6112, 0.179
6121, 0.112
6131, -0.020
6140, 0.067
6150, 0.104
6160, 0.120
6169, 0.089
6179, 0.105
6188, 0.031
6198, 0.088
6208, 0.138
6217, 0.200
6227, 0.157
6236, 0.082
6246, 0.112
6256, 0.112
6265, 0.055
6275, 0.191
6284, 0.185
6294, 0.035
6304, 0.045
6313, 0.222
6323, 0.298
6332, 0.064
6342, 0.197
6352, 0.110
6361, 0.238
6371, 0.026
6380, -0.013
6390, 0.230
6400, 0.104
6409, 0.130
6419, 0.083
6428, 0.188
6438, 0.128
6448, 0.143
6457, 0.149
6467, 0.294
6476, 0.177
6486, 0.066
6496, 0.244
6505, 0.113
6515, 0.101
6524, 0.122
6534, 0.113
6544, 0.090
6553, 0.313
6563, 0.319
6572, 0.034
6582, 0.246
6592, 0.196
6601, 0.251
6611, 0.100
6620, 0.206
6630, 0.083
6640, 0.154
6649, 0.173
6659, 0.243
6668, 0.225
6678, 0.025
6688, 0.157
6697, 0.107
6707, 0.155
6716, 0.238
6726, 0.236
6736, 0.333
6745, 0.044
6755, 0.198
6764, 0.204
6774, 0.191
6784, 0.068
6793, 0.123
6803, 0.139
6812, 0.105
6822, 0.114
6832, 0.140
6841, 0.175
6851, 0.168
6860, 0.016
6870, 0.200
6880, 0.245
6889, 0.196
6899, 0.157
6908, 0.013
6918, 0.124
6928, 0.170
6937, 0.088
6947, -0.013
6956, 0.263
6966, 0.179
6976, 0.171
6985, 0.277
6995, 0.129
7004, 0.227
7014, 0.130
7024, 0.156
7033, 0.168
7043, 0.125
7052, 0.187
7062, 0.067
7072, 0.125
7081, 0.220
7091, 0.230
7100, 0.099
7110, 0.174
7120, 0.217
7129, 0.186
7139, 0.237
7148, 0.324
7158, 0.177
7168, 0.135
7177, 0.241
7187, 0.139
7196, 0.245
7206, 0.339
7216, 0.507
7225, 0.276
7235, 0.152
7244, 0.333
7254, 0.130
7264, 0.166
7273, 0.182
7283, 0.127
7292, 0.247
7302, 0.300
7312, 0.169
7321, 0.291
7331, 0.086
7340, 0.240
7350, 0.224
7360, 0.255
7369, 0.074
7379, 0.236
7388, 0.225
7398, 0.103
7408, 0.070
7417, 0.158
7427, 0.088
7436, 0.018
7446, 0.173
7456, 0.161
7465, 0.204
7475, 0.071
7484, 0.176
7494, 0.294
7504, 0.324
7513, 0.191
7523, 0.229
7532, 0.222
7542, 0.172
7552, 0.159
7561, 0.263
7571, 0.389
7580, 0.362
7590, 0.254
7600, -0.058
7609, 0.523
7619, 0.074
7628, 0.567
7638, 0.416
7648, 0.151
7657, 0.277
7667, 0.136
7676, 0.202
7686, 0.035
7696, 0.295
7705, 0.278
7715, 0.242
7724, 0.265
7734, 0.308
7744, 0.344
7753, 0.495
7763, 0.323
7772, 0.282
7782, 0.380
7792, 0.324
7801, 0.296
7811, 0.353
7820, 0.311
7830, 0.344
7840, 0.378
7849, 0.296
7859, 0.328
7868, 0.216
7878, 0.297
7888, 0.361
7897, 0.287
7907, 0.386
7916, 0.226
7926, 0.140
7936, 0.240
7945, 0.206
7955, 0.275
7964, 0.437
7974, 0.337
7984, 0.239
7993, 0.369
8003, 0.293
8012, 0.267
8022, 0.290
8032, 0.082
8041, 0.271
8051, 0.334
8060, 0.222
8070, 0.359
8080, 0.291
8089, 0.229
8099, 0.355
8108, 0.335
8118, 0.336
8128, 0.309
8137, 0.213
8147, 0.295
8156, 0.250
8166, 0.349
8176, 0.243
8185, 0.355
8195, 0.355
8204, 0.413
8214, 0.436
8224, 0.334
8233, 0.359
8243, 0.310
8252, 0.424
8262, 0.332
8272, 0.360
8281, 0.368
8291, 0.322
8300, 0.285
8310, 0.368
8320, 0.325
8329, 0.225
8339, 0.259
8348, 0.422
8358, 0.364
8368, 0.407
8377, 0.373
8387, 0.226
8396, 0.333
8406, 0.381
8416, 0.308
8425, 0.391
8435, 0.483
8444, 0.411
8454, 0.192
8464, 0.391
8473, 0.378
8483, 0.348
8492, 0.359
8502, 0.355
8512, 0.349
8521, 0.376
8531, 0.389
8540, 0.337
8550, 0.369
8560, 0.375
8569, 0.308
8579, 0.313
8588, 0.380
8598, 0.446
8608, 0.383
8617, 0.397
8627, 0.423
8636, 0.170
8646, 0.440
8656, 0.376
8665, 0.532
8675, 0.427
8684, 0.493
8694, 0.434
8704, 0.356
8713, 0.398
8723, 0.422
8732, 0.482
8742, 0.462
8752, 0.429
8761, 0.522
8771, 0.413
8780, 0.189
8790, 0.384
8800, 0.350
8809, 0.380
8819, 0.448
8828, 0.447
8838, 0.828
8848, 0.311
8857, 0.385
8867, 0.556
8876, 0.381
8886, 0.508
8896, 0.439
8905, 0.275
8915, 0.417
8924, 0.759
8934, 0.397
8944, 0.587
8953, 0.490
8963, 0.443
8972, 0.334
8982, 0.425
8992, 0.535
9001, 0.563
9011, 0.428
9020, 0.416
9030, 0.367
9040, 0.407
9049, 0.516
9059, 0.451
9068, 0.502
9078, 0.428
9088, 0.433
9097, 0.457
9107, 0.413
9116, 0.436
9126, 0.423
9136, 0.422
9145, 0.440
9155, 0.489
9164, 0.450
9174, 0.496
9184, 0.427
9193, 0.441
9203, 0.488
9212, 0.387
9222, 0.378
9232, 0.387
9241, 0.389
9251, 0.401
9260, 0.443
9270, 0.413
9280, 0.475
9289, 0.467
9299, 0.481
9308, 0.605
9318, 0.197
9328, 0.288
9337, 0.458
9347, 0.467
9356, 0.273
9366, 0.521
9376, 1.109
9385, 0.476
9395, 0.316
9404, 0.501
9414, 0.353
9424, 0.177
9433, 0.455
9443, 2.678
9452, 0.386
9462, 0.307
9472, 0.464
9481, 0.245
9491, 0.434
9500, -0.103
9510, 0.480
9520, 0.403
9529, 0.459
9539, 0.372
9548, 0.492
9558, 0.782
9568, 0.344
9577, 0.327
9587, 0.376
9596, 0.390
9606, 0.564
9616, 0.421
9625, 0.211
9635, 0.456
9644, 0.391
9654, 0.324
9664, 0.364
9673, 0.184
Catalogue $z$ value 0.935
